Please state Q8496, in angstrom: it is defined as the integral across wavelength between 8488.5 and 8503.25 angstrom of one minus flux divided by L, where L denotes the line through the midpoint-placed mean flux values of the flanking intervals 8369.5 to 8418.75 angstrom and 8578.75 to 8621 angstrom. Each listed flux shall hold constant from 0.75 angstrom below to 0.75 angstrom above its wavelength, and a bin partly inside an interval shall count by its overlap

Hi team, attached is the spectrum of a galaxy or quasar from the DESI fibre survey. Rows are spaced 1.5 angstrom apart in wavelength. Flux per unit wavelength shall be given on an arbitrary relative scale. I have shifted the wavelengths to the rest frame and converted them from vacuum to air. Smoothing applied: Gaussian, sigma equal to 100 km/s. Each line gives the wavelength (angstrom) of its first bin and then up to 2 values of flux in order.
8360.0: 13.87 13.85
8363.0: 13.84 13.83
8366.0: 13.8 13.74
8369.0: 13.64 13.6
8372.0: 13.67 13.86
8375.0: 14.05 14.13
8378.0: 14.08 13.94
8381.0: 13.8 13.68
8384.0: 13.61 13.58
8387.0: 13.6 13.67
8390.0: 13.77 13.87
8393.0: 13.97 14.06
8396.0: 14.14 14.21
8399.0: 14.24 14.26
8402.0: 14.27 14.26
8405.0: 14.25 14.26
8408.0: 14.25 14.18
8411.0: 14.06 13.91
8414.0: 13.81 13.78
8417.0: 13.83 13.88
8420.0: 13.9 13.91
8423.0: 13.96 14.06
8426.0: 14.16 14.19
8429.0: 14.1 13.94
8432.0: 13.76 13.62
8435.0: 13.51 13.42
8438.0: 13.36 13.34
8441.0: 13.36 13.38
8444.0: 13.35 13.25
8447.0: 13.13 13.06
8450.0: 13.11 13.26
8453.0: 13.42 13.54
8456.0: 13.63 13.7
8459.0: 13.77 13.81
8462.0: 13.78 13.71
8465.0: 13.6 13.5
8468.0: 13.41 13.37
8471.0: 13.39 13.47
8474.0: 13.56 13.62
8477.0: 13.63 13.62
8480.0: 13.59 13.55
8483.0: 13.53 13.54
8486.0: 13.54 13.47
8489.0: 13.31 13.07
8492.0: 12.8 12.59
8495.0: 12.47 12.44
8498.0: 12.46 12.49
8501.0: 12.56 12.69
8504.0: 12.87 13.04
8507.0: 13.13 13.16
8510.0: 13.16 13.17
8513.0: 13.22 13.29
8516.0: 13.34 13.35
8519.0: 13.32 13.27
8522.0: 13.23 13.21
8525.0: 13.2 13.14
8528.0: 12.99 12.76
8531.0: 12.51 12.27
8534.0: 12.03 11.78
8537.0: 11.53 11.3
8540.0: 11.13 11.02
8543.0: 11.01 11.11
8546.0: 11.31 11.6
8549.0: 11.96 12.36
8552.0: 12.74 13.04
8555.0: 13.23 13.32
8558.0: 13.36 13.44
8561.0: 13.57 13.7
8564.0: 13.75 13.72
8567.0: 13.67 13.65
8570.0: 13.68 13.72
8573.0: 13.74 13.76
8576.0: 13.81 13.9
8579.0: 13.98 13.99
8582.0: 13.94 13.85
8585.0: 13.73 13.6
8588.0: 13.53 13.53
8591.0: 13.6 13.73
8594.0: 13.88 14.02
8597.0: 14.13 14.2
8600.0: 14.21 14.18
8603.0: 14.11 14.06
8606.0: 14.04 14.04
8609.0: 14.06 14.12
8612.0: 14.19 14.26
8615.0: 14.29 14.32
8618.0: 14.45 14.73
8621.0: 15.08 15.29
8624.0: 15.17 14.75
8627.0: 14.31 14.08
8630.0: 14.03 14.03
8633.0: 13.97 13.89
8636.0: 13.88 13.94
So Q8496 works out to 1.4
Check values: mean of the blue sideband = 14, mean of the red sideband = 14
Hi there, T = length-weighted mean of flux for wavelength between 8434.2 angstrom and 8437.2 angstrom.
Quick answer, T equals 13.5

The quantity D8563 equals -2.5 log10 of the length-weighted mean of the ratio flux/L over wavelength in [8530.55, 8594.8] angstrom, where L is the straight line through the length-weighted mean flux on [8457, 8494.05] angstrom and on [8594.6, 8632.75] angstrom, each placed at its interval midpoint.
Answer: 0.083 mag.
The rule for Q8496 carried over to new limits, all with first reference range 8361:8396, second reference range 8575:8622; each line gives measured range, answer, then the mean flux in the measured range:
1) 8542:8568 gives 2.34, 12.8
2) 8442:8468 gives 0.81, 13.5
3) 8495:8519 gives 1.72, 13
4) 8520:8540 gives 2.13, 12.5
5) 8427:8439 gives 0.14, 13.7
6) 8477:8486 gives 0.23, 13.6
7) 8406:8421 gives -0.14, 14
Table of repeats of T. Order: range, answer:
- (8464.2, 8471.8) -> 13.5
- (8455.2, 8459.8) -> 13.7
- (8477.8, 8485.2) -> 13.6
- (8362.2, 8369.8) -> 13.8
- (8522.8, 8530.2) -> 13.1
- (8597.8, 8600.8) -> 14.2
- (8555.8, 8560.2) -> 13.4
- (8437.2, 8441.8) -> 13.4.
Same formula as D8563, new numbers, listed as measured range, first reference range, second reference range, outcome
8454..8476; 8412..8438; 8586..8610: 0.02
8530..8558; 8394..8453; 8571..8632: 0.17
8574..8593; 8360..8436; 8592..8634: 0.04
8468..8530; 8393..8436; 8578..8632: 0.07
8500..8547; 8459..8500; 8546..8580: 0.06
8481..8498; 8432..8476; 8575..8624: 0.04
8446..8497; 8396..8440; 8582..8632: 0.05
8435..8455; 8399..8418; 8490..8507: 0.02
